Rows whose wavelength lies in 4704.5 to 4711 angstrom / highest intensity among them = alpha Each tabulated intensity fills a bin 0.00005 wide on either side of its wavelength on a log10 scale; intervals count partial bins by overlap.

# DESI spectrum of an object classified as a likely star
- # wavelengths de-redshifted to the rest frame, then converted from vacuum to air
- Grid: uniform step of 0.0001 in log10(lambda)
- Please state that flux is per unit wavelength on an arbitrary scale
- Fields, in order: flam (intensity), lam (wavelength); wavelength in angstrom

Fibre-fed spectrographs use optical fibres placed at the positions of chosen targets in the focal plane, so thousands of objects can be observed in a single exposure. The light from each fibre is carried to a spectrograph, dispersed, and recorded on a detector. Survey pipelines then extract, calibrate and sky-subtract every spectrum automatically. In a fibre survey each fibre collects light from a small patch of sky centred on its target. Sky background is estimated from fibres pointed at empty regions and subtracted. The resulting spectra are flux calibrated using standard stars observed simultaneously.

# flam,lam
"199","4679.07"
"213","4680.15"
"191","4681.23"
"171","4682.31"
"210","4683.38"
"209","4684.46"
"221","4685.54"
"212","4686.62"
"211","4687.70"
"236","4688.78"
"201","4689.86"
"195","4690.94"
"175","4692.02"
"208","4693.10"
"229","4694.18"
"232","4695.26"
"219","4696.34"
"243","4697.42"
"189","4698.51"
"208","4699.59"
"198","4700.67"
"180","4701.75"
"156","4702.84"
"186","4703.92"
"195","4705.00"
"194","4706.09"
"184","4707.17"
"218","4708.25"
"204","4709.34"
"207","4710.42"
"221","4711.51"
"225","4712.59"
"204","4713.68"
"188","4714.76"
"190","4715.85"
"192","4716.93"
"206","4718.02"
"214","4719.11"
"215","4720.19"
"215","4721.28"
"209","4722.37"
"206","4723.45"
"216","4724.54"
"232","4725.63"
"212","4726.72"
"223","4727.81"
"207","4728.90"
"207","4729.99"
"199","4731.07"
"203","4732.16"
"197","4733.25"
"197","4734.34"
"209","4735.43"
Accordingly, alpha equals 218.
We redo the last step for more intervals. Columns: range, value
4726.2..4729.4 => 223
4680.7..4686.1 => 221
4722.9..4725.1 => 216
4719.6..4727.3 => 232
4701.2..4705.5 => 195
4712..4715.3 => 225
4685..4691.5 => 236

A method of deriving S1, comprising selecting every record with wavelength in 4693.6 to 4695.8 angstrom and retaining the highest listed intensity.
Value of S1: 232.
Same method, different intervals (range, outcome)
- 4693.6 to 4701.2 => 243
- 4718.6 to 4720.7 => 215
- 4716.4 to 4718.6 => 206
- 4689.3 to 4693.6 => 208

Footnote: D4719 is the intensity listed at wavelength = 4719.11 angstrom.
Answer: 214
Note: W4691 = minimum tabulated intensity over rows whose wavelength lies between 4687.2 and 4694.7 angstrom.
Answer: 175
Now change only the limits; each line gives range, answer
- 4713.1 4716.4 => 188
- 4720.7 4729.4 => 206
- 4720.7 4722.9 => 209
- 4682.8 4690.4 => 201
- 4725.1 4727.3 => 212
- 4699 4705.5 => 156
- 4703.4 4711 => 184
